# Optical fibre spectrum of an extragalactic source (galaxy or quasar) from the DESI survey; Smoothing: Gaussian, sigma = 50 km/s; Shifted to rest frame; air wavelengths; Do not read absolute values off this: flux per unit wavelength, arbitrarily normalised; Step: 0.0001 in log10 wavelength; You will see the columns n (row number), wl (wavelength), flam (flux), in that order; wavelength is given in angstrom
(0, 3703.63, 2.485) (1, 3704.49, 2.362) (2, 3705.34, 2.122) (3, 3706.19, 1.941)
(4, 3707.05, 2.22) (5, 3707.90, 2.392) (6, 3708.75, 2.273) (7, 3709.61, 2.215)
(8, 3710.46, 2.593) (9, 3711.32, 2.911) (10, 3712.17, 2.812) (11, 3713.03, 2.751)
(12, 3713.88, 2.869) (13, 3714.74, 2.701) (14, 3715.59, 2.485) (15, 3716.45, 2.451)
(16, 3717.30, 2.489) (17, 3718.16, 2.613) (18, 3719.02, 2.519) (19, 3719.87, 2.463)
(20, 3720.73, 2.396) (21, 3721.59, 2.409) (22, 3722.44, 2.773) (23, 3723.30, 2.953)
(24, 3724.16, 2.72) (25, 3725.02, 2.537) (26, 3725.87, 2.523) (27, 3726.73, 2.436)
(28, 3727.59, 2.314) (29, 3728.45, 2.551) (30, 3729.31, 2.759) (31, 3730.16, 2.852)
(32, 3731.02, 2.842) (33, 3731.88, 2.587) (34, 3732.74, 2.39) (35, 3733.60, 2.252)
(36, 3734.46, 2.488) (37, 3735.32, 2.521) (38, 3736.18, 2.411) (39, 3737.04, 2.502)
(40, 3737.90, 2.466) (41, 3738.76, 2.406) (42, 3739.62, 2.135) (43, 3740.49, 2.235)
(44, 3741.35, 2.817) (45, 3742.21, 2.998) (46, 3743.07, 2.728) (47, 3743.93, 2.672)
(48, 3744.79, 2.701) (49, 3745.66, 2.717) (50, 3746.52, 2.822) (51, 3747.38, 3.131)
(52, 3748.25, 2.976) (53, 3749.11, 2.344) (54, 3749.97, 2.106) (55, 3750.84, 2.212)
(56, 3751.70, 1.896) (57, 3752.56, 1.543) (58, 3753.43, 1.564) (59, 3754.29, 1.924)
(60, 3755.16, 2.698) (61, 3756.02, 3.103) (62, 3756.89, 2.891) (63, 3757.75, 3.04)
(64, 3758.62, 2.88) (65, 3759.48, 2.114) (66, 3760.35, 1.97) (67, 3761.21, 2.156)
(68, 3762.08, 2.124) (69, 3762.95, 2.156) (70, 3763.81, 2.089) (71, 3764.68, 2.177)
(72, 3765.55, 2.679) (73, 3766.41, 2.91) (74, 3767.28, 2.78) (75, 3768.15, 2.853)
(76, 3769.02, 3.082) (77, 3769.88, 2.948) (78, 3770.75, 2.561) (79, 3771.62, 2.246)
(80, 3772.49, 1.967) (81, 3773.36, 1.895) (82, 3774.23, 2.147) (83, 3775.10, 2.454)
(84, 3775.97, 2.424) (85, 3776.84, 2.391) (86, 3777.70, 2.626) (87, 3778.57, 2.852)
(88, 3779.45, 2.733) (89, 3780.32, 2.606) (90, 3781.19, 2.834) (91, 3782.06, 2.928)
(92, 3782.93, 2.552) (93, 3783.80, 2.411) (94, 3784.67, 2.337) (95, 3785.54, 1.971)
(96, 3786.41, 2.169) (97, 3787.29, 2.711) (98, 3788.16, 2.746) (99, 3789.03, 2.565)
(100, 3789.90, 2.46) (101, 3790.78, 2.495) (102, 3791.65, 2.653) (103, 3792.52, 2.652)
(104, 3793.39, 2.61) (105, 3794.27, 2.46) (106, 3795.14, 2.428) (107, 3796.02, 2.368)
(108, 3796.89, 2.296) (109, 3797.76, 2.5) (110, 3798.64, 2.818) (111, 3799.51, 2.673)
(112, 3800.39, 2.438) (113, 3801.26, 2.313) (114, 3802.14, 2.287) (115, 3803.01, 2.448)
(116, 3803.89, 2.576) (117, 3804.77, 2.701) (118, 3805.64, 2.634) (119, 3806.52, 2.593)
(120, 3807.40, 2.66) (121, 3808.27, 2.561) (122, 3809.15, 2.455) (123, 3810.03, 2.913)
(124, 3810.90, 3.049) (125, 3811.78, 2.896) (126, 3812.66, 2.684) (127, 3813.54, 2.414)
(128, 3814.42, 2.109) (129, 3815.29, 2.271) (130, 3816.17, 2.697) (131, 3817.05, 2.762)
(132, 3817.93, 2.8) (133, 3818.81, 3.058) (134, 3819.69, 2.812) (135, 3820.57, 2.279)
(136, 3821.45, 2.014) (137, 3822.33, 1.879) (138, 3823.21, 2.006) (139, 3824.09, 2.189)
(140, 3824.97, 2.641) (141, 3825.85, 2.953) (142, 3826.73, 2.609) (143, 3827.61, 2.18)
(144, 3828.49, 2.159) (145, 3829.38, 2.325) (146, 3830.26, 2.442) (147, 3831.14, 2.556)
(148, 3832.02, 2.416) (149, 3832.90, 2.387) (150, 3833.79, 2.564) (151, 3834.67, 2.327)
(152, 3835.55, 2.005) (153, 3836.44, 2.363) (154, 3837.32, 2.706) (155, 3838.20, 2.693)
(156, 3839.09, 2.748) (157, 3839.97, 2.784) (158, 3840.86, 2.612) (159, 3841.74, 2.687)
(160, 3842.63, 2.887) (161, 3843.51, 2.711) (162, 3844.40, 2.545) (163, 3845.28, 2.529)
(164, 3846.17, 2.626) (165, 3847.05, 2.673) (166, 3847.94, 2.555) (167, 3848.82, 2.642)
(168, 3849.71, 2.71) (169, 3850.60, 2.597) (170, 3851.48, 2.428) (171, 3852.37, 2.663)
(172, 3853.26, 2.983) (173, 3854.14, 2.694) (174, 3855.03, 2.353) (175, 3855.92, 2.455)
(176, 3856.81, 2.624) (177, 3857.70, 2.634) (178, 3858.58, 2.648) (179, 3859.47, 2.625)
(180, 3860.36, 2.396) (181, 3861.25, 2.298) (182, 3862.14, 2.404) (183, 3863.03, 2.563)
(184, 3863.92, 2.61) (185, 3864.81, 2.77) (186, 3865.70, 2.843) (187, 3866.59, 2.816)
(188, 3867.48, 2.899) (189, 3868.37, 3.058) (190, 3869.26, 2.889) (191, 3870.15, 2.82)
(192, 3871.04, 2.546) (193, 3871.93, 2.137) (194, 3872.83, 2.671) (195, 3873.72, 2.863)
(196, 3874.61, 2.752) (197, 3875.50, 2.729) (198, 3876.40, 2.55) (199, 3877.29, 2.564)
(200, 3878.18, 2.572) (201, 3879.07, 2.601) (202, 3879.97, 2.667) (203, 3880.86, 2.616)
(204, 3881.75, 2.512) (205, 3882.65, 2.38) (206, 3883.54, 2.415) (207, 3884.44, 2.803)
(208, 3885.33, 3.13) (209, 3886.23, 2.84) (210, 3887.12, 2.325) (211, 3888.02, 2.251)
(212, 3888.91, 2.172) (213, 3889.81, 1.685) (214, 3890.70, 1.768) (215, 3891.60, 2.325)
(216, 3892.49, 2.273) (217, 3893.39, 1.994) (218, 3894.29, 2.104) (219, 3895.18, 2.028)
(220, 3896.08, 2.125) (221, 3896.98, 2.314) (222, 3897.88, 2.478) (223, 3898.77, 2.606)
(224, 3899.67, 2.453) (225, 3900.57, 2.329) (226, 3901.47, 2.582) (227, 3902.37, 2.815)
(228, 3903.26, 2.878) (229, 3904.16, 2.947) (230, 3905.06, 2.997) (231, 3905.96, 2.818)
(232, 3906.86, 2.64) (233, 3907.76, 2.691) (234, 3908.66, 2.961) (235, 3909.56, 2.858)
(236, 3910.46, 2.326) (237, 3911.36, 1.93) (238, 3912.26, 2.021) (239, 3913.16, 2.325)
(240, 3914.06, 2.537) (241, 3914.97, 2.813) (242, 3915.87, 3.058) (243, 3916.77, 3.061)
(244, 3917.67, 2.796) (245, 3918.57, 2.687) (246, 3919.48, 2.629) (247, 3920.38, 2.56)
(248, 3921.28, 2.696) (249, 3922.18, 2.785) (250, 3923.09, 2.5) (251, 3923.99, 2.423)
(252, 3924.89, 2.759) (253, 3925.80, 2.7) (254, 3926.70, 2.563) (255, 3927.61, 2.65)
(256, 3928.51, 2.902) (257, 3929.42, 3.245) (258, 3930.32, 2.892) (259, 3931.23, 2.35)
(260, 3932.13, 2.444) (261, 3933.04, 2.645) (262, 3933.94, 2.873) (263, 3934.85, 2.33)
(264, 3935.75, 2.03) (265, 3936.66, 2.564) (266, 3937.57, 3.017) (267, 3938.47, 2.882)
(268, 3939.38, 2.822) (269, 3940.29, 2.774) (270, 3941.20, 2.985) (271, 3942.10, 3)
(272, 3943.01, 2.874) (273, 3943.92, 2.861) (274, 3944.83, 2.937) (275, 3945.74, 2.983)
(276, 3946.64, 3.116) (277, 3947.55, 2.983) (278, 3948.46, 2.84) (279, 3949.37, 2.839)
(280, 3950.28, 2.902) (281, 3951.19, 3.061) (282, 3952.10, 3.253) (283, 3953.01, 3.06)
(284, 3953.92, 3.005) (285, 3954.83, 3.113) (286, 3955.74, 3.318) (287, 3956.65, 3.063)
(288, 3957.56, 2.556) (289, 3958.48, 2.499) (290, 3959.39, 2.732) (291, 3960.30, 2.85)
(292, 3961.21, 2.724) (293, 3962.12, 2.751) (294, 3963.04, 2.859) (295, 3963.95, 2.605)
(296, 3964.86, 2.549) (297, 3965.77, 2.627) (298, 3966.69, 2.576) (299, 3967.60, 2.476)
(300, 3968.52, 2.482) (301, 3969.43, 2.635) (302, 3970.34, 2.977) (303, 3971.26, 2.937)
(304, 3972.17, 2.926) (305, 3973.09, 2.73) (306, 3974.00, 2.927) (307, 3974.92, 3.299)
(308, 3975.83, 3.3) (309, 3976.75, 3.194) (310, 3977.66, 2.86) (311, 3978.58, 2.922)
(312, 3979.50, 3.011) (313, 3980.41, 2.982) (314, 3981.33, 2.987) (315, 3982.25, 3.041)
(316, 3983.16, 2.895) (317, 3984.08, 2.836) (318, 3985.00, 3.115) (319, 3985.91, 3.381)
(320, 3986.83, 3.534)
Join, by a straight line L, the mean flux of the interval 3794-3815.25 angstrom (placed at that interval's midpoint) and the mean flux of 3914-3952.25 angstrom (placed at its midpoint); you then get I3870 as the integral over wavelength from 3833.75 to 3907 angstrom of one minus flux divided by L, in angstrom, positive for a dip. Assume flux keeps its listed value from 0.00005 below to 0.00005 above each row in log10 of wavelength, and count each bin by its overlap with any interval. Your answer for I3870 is 2.87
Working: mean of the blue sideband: 2.55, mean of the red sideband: 2.78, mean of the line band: 2.56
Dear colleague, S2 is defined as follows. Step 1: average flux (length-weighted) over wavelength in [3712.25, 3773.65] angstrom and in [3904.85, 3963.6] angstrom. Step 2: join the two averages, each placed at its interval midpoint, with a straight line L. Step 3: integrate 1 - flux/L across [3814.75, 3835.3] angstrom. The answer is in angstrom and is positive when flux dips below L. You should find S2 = 1.4 angstrom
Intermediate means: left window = 2.51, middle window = 2.44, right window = 2.76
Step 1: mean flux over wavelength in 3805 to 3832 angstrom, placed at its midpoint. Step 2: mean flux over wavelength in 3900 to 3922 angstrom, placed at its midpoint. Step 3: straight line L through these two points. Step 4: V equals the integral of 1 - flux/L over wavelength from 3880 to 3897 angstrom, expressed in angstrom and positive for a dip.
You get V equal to 2.0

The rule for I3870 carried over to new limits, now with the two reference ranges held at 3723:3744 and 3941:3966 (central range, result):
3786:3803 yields 0.9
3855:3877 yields 0.9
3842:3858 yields 0.6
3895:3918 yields 1.8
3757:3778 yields 1.3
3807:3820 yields 0.0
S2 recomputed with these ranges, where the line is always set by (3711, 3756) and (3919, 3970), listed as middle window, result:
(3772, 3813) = 1.07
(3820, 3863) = 2.40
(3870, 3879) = 0.26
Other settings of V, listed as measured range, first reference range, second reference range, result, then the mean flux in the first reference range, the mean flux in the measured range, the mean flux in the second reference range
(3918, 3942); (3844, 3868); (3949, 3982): 0.9 angstrom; 2.62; 2.69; 2.88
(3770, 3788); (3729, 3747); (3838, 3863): 1.0 angstrom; 2.59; 2.45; 2.61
